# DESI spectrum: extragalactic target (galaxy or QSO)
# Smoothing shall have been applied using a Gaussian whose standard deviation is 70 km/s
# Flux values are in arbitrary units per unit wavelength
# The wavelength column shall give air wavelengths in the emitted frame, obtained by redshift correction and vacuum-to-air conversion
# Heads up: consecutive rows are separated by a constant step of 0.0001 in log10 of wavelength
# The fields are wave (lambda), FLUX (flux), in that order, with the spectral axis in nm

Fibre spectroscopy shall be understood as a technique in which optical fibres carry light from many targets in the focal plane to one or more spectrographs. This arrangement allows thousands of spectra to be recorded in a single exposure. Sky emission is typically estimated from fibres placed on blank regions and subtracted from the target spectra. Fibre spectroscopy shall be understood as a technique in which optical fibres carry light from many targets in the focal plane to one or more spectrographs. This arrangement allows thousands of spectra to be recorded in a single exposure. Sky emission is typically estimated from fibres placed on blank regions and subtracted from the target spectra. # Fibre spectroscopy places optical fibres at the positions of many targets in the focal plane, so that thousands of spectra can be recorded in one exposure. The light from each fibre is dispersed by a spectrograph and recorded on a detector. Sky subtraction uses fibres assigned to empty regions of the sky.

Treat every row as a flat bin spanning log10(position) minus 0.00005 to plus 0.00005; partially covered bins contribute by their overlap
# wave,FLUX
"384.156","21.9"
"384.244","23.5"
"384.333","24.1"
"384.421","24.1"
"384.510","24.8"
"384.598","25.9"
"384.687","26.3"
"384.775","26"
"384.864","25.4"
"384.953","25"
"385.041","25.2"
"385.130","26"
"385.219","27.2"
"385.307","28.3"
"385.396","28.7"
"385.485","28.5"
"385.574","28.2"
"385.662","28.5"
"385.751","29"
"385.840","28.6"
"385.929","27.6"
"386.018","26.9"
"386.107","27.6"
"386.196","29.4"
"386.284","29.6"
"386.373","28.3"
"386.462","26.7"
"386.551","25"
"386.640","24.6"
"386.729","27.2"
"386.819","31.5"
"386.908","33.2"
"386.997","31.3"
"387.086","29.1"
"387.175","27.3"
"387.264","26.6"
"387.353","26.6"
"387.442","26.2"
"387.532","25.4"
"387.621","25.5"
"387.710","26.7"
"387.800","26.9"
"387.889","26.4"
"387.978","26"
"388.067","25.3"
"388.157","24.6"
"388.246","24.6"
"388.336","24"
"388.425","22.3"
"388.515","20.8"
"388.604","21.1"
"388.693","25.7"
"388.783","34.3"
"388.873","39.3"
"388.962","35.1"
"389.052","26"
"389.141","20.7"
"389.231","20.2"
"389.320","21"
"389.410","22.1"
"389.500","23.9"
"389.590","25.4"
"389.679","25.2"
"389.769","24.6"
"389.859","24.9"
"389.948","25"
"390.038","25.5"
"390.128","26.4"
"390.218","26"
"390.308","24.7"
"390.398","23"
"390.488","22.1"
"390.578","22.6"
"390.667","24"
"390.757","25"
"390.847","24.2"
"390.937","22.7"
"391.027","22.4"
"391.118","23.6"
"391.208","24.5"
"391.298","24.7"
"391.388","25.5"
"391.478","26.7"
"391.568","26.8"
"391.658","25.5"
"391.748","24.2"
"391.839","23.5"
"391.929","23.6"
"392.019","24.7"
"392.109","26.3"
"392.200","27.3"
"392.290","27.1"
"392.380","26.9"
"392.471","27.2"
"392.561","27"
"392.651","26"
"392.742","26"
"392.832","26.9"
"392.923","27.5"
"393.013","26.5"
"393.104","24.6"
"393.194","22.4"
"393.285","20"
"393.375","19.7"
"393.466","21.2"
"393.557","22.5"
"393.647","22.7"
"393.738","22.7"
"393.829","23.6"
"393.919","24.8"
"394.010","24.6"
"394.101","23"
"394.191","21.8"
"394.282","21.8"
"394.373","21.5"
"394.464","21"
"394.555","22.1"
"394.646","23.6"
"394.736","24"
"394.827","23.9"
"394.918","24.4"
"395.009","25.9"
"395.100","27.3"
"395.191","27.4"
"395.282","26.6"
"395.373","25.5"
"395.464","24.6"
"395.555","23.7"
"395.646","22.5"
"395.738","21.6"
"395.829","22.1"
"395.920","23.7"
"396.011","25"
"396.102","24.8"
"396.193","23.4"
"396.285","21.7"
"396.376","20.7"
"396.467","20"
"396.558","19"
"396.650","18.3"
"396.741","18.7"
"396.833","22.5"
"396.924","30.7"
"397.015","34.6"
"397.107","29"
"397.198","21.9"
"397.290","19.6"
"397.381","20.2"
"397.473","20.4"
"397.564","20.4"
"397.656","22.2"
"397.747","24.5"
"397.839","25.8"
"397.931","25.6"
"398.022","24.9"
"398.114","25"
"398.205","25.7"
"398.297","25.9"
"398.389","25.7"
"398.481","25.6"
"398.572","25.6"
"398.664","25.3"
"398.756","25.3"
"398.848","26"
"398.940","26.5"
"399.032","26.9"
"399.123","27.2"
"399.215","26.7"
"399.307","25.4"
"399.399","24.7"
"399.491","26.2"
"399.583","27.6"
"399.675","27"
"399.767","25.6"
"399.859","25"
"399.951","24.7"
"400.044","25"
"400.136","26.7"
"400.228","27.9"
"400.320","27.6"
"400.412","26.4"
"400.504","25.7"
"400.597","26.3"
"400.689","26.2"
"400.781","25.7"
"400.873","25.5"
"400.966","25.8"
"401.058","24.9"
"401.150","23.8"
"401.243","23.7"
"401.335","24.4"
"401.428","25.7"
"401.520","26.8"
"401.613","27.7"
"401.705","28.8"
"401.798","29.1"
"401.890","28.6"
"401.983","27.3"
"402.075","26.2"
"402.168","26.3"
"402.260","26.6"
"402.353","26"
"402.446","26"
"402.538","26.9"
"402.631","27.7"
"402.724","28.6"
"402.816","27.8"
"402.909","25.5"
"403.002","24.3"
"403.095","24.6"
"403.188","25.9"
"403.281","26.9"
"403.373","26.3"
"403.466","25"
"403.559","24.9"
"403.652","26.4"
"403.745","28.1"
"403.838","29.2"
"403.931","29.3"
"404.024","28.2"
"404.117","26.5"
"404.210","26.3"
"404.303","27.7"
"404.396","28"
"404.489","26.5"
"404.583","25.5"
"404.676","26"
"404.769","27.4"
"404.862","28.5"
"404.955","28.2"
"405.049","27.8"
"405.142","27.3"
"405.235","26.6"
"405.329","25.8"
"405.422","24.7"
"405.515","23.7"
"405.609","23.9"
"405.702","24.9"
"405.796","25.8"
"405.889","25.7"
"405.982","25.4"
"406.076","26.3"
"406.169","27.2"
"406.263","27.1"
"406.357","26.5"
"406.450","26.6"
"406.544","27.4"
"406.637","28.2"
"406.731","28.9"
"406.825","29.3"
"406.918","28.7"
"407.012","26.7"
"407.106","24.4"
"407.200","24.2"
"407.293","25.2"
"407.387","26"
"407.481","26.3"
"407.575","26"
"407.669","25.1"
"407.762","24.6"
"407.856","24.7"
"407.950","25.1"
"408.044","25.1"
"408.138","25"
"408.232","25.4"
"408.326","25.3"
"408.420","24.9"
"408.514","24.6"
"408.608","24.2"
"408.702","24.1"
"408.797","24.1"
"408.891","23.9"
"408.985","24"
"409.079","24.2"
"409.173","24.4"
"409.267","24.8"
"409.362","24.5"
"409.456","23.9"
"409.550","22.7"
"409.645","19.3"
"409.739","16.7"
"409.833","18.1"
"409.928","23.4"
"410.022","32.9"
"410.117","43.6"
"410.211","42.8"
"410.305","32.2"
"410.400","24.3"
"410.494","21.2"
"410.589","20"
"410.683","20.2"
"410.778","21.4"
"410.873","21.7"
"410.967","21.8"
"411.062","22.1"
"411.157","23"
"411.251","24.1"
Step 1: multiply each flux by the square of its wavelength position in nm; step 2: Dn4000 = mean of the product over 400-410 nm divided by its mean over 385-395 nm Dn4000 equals 1.10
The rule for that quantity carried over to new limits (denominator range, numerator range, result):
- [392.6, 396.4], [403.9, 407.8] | 1.18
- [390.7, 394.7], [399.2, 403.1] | 1.13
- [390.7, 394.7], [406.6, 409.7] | 1.12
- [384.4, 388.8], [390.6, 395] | 0.93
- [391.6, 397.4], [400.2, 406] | 1.15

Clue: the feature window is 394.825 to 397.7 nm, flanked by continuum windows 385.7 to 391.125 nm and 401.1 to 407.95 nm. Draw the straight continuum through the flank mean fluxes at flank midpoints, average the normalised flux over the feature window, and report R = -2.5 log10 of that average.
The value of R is 0.12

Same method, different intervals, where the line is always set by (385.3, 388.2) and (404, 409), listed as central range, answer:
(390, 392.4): 0.10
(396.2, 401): 0.08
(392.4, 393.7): 0.12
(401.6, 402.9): -0.04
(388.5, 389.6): 0.06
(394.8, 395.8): 0.09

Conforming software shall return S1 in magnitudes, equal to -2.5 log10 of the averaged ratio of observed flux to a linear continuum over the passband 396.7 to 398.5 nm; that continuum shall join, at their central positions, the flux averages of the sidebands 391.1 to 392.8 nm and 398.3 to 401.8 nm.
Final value 0.06 mag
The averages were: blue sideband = 25.7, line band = 24.4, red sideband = 26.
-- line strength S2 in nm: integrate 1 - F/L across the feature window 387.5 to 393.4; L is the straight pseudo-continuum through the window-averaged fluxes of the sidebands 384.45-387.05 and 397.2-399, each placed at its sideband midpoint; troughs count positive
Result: 0.26 nm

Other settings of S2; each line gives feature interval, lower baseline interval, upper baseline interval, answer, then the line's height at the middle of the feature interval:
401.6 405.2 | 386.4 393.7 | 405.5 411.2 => -0.239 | 25.3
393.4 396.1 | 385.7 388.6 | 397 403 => 0.267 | 26.2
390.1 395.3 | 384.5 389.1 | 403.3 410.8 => 0.486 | 26.9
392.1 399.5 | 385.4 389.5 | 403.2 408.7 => 0.662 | 26.6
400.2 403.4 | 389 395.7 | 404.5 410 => -0.189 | 24.9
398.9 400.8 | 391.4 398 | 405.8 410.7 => -0.124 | 24.6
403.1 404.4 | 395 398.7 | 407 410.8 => -0.122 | 24.6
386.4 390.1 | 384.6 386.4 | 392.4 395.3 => 0.023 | 26.4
